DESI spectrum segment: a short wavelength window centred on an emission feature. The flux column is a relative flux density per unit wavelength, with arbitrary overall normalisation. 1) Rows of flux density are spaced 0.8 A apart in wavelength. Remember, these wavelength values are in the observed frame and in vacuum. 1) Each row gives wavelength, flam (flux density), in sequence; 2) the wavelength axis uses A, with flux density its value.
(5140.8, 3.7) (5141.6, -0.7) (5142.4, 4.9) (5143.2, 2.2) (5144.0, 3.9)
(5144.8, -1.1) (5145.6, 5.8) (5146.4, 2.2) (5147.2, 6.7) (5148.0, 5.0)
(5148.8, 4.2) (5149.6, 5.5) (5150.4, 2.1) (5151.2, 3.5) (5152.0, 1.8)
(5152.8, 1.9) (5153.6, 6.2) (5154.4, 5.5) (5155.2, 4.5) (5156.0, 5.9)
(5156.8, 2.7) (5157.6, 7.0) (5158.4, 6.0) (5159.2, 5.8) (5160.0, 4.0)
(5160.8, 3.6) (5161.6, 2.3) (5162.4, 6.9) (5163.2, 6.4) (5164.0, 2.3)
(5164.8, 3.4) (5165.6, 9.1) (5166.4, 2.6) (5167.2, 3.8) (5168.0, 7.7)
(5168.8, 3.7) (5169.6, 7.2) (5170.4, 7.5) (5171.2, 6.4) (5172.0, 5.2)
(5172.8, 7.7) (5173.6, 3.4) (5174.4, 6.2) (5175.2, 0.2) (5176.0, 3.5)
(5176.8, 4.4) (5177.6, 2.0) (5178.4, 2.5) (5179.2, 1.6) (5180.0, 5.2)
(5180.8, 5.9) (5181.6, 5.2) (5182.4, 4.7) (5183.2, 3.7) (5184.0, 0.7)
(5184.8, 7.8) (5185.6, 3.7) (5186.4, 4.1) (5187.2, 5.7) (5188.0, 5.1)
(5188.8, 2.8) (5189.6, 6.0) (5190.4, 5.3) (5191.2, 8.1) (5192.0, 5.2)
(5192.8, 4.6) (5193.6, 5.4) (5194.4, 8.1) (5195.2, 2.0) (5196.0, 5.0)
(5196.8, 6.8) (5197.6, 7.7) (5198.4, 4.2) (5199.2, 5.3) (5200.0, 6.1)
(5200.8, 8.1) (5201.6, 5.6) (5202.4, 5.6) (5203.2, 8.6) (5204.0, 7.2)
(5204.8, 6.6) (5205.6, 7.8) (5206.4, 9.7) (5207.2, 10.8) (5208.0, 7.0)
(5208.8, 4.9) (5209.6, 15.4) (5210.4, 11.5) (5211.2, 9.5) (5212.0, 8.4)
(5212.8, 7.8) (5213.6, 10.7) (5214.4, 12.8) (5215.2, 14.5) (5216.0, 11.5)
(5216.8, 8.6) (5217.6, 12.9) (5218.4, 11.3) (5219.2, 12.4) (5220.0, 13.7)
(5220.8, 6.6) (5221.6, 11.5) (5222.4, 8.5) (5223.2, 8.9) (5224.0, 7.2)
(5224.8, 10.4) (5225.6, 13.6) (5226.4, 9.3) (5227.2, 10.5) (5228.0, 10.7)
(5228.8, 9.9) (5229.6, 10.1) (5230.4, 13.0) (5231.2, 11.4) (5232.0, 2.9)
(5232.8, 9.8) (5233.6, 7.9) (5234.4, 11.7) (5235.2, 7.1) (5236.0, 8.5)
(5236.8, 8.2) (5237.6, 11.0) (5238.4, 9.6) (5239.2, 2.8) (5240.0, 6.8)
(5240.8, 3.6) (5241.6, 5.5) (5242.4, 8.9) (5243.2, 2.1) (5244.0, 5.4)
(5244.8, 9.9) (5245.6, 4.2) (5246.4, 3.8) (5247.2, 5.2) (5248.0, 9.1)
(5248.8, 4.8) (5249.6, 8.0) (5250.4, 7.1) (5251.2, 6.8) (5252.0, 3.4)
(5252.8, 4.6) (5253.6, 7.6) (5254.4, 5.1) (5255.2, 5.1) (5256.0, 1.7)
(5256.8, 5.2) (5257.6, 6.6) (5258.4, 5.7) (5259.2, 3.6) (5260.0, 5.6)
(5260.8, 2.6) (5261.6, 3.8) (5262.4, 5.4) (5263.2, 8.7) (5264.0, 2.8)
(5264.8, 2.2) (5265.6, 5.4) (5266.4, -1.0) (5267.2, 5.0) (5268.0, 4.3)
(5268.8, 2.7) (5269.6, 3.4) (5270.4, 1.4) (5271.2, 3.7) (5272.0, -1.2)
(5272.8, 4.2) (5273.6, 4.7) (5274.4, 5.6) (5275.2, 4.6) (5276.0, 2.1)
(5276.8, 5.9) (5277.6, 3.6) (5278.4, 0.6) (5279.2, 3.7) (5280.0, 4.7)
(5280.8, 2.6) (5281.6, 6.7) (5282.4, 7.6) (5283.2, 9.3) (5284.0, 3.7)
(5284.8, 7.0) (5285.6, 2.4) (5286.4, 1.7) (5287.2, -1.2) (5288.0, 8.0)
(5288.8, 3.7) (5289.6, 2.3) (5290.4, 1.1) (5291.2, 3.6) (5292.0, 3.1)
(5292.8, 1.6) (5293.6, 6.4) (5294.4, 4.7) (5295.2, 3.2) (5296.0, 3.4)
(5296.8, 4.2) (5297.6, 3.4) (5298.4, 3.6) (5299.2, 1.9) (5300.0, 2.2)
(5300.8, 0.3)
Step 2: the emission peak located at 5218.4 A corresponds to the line C IV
